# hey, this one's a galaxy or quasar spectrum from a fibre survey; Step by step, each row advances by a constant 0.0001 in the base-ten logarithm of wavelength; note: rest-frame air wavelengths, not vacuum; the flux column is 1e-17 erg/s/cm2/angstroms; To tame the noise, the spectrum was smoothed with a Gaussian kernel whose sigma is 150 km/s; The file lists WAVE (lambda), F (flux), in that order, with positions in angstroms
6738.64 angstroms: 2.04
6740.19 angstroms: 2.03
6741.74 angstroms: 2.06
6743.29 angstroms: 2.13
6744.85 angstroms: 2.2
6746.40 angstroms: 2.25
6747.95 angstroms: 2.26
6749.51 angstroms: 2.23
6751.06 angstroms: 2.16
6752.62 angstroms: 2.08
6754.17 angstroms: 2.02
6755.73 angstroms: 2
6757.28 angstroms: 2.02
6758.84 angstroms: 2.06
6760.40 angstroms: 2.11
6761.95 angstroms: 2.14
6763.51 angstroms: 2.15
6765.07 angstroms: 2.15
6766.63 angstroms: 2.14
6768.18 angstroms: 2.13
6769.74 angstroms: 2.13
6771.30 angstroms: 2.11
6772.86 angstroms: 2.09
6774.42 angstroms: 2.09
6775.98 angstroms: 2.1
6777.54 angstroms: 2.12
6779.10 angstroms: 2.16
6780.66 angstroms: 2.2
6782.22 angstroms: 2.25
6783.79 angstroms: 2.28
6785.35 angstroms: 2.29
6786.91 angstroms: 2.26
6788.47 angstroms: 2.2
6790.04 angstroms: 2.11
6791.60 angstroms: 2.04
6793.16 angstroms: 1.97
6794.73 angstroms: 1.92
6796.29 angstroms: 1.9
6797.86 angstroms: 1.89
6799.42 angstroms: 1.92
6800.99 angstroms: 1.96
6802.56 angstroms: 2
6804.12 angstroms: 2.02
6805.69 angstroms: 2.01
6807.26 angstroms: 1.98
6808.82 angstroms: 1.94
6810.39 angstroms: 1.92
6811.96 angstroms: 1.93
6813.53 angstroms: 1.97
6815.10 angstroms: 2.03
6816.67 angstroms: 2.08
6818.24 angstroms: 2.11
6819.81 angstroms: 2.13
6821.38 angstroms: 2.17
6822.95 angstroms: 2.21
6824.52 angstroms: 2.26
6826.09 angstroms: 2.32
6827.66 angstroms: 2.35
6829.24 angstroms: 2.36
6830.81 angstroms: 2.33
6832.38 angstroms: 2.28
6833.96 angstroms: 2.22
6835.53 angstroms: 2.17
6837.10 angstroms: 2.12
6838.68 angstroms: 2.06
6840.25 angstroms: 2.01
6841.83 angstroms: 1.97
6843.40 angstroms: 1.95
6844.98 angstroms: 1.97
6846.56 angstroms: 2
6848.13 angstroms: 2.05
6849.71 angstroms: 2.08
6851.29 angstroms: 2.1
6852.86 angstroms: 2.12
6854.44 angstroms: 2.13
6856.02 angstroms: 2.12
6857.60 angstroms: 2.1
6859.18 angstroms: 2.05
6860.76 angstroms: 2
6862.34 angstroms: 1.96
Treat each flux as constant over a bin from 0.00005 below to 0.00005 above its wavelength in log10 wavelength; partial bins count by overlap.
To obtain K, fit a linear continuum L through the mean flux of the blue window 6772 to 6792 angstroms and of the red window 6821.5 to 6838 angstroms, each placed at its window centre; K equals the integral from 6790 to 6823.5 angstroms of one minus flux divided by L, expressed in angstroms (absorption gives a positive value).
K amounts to 3.2 angstroms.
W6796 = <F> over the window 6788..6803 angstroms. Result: 1.99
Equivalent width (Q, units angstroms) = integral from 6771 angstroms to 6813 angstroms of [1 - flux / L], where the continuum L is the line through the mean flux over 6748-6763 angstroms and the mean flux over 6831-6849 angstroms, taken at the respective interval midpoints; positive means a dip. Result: 0.6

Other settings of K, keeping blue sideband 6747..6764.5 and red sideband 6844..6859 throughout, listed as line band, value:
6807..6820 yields 0.51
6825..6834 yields -1.01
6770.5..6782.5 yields -0.18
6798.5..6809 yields 0.58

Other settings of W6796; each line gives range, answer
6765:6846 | 2.1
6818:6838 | 2.24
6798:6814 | 1.96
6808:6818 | 1.99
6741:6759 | 2.12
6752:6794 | 2.13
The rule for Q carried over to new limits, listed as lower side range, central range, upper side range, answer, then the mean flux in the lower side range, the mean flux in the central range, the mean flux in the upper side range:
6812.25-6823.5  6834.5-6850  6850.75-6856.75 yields 0.5 angstroms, 2.09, 2.04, 2.12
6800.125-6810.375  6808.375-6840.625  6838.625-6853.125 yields -2.3 angstroms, 1.98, 2.15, 2.03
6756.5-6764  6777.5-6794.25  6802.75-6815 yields -1.1 angstroms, 2.09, 2.17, 1.97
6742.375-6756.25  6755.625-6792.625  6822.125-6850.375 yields 0.2 angstroms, 2.15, 2.14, 2.15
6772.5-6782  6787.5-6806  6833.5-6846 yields 1.0 angstroms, 2.14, 2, 2.05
